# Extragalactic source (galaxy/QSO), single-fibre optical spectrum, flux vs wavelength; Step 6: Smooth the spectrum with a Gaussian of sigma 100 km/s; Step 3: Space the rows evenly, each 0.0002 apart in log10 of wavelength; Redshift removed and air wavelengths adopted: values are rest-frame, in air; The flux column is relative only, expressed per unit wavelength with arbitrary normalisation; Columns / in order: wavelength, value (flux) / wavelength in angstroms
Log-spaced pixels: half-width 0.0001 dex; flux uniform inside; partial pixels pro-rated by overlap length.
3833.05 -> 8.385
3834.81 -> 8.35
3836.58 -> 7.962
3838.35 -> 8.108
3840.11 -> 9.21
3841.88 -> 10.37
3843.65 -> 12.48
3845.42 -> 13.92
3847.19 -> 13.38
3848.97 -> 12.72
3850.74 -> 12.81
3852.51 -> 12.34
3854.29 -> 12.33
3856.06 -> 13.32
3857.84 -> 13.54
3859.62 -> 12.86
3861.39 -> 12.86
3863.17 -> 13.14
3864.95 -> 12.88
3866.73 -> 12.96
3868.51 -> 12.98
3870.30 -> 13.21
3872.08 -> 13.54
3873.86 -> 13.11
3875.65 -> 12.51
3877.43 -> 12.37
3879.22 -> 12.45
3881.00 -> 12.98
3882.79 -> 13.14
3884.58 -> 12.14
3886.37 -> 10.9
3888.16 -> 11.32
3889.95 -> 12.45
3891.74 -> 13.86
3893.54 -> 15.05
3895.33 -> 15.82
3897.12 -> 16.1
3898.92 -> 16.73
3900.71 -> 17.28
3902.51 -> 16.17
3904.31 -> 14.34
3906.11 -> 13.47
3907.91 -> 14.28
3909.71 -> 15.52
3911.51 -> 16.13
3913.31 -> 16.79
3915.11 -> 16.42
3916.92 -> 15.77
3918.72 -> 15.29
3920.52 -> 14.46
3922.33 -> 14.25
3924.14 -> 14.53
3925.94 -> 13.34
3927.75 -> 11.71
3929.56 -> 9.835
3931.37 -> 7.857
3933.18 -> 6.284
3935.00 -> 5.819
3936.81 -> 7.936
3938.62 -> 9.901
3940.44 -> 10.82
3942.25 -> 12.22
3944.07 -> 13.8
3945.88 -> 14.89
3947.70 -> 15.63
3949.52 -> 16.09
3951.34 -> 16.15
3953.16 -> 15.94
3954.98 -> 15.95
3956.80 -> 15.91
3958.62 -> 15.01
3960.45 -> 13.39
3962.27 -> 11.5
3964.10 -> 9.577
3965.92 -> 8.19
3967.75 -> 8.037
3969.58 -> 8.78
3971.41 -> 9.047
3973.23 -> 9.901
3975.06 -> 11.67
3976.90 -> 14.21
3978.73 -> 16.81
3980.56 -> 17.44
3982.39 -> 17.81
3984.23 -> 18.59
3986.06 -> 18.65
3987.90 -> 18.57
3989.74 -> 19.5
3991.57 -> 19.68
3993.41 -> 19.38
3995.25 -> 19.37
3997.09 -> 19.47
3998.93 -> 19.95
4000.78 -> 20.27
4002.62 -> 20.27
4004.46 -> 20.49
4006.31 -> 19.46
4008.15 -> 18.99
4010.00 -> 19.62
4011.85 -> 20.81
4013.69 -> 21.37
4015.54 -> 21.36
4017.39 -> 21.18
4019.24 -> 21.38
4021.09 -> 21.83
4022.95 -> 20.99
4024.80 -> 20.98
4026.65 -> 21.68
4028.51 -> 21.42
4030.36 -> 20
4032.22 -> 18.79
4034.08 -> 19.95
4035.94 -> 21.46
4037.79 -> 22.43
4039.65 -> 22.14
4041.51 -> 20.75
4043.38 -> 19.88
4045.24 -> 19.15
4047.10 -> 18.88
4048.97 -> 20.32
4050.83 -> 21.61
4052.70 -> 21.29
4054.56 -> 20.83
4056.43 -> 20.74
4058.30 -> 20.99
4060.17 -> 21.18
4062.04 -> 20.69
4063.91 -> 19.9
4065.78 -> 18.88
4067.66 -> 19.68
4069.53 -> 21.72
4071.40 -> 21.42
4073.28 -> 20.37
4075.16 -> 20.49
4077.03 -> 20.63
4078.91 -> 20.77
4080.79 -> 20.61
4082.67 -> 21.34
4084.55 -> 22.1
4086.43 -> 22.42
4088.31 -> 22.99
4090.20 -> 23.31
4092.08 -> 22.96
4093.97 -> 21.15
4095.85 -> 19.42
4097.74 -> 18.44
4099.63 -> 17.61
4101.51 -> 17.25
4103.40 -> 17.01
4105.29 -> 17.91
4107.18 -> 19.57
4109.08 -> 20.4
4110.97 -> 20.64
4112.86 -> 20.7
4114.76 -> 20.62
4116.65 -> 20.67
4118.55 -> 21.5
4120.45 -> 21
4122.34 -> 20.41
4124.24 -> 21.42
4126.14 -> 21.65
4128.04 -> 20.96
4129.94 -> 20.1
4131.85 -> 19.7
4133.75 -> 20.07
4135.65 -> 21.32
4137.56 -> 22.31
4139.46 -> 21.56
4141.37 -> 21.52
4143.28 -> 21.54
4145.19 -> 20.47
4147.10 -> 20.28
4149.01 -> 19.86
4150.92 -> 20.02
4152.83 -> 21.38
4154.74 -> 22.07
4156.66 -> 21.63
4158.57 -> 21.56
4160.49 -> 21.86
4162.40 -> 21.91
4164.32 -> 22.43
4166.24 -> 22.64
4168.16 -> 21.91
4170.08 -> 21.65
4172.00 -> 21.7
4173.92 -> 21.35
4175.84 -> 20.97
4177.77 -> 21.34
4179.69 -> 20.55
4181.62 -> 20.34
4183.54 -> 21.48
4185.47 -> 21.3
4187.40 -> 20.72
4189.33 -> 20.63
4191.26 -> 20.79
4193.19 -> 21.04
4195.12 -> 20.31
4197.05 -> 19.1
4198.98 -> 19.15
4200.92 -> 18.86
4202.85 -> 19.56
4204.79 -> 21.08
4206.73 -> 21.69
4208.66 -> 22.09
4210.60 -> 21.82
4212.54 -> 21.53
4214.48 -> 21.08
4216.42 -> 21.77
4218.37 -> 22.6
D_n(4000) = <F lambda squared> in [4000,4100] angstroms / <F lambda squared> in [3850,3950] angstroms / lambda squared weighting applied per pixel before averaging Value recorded 1.7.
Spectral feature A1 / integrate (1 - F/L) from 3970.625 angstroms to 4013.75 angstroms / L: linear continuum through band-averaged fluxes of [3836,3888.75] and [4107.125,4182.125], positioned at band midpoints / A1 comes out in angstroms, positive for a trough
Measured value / -4.06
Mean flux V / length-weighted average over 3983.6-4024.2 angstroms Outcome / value 20.1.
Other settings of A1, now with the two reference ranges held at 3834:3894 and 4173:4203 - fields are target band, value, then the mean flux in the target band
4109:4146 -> -3.9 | 20.9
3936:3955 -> 1.1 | 13.5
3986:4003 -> -4.3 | 19.5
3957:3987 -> 3.8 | 13.1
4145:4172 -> -2.3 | 21.4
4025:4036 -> -2.7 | 20.5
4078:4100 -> -3.9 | 21.2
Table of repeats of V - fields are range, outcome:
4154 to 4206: 21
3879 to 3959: 13.6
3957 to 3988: 13.3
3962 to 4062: 18.6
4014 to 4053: 20.8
